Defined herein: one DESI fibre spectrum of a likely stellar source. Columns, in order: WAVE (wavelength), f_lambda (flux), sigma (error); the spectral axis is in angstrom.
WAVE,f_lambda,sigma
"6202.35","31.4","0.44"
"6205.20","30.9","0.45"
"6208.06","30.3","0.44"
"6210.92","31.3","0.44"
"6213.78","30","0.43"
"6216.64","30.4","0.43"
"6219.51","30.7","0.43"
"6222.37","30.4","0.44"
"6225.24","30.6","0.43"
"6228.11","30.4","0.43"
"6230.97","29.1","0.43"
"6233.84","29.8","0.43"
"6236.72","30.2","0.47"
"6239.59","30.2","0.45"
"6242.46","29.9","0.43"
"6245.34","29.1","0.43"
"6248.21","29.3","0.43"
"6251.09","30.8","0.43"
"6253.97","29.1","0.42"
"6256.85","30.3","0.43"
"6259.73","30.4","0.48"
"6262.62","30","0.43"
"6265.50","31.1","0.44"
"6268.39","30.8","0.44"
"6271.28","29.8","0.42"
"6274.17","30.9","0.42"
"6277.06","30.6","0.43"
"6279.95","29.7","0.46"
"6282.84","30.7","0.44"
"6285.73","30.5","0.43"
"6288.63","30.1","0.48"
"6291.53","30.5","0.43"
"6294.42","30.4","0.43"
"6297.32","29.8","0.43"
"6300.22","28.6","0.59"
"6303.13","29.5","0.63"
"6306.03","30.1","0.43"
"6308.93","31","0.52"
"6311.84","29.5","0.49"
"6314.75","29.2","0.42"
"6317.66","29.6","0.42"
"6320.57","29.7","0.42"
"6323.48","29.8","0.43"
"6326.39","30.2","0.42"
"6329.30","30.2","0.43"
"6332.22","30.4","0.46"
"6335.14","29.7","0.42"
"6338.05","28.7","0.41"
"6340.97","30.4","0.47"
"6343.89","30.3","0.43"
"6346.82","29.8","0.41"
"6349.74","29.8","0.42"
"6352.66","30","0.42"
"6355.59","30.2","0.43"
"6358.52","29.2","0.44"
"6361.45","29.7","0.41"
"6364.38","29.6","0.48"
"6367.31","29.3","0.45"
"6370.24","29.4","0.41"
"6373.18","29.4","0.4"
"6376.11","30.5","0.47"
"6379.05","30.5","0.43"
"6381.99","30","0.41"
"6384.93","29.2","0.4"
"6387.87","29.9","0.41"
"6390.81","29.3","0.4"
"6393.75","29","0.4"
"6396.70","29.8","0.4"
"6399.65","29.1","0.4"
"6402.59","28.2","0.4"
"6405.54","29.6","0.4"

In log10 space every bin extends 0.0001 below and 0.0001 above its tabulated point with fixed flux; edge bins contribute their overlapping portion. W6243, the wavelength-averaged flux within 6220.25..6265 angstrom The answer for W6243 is 30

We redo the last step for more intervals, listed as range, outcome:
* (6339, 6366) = 29.9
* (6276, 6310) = 30.1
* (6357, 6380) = 29.7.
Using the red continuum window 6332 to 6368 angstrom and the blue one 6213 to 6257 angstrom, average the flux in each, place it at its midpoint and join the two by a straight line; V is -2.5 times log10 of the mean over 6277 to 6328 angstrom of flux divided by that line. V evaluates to 0.00 mag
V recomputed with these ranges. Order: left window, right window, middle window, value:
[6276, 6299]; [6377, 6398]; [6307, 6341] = 0.008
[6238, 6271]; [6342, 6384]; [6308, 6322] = 0.007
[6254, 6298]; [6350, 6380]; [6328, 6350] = 0.001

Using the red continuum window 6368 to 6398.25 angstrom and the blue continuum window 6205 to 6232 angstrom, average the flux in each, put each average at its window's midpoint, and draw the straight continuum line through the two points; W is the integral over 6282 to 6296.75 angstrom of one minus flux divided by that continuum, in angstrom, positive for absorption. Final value -0.14 angstrom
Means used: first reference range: 30.4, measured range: 30.4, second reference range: 29.7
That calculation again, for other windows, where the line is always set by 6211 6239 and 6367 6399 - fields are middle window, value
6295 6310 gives 0.1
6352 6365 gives 0.0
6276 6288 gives -0.1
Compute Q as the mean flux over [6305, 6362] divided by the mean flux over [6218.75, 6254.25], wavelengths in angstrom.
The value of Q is 1.0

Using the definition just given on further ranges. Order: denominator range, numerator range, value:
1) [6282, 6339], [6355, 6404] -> 0.99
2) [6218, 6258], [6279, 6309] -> 1.00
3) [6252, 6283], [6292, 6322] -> 0.98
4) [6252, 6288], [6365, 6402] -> 0.98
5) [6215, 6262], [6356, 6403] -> 0.98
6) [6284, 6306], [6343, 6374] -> 0.99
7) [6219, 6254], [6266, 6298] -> 1.01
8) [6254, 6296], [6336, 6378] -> 0.98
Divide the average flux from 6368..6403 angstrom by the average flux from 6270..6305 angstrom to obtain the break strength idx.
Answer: 0.98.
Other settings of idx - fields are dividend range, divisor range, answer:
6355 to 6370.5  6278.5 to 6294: 0.97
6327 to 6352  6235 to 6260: 1.00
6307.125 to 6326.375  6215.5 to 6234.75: 0.99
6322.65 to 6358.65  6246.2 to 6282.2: 0.99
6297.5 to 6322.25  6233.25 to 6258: 0.99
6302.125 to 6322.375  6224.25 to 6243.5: 0.99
